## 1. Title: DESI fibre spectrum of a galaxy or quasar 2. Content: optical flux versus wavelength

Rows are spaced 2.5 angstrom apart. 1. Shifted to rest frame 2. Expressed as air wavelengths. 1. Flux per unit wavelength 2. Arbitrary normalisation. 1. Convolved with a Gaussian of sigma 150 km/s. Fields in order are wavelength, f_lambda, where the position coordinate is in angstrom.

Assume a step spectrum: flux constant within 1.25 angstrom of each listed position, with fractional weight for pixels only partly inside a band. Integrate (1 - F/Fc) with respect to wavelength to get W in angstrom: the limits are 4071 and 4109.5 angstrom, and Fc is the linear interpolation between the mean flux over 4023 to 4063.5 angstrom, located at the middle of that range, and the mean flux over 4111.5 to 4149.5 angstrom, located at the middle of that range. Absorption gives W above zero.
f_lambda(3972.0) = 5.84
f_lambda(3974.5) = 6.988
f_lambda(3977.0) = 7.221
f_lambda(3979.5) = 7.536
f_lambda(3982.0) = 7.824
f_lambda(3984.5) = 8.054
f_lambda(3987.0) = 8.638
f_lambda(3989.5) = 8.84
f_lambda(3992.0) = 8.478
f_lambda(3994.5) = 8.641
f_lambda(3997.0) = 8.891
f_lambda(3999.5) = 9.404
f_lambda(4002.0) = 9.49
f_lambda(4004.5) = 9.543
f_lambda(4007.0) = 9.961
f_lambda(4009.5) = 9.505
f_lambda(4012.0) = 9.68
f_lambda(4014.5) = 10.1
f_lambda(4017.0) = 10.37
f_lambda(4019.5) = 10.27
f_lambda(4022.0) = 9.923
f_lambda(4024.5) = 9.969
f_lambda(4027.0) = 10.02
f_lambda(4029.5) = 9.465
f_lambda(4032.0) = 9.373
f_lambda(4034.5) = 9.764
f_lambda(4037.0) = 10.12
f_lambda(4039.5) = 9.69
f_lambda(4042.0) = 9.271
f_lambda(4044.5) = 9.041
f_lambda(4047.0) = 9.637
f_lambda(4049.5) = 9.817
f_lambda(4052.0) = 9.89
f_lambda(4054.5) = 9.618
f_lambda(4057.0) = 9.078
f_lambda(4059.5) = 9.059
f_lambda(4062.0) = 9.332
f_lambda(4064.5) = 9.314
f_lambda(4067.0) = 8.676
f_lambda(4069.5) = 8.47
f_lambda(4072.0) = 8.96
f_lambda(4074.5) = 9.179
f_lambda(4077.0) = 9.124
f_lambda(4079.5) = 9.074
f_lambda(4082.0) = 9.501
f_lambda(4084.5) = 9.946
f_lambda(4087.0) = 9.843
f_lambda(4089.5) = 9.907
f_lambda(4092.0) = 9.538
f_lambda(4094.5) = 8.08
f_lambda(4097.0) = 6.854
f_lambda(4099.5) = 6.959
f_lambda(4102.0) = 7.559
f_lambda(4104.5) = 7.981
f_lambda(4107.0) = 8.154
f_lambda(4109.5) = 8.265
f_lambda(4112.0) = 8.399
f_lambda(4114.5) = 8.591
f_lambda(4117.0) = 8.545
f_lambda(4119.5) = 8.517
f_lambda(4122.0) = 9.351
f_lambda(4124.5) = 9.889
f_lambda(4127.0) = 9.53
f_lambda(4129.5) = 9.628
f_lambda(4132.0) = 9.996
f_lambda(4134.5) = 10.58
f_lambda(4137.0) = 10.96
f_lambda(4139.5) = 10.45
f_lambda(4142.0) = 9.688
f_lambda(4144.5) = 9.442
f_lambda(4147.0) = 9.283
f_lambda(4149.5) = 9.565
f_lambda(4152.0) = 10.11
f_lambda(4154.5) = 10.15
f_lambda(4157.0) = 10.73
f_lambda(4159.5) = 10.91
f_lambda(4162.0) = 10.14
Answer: 3.5 angstrom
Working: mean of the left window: 9.57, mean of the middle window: 8.69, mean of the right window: 9.55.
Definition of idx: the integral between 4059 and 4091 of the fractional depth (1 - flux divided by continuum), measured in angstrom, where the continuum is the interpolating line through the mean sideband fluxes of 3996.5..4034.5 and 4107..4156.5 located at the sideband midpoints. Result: 1.2 angstrom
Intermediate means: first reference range 9.75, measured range 9.27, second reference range 9.51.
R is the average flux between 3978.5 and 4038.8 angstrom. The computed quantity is 9.34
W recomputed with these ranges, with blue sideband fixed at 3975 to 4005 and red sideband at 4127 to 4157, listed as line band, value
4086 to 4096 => 0.2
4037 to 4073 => -0.7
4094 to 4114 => 3.8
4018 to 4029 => -1.5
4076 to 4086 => 0.0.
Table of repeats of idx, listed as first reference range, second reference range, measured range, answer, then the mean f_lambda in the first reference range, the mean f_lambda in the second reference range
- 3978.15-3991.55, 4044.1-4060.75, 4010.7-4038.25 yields -3.0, 8.19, 9.47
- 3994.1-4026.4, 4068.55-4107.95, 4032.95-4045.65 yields -0.3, 9.71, 8.7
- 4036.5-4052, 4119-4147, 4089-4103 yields 2.4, 9.59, 9.83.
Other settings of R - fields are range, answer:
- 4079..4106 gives 8.64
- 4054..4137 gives 8.98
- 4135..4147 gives 10.1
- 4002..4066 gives 9.66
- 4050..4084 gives 9.21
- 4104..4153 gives 9.36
